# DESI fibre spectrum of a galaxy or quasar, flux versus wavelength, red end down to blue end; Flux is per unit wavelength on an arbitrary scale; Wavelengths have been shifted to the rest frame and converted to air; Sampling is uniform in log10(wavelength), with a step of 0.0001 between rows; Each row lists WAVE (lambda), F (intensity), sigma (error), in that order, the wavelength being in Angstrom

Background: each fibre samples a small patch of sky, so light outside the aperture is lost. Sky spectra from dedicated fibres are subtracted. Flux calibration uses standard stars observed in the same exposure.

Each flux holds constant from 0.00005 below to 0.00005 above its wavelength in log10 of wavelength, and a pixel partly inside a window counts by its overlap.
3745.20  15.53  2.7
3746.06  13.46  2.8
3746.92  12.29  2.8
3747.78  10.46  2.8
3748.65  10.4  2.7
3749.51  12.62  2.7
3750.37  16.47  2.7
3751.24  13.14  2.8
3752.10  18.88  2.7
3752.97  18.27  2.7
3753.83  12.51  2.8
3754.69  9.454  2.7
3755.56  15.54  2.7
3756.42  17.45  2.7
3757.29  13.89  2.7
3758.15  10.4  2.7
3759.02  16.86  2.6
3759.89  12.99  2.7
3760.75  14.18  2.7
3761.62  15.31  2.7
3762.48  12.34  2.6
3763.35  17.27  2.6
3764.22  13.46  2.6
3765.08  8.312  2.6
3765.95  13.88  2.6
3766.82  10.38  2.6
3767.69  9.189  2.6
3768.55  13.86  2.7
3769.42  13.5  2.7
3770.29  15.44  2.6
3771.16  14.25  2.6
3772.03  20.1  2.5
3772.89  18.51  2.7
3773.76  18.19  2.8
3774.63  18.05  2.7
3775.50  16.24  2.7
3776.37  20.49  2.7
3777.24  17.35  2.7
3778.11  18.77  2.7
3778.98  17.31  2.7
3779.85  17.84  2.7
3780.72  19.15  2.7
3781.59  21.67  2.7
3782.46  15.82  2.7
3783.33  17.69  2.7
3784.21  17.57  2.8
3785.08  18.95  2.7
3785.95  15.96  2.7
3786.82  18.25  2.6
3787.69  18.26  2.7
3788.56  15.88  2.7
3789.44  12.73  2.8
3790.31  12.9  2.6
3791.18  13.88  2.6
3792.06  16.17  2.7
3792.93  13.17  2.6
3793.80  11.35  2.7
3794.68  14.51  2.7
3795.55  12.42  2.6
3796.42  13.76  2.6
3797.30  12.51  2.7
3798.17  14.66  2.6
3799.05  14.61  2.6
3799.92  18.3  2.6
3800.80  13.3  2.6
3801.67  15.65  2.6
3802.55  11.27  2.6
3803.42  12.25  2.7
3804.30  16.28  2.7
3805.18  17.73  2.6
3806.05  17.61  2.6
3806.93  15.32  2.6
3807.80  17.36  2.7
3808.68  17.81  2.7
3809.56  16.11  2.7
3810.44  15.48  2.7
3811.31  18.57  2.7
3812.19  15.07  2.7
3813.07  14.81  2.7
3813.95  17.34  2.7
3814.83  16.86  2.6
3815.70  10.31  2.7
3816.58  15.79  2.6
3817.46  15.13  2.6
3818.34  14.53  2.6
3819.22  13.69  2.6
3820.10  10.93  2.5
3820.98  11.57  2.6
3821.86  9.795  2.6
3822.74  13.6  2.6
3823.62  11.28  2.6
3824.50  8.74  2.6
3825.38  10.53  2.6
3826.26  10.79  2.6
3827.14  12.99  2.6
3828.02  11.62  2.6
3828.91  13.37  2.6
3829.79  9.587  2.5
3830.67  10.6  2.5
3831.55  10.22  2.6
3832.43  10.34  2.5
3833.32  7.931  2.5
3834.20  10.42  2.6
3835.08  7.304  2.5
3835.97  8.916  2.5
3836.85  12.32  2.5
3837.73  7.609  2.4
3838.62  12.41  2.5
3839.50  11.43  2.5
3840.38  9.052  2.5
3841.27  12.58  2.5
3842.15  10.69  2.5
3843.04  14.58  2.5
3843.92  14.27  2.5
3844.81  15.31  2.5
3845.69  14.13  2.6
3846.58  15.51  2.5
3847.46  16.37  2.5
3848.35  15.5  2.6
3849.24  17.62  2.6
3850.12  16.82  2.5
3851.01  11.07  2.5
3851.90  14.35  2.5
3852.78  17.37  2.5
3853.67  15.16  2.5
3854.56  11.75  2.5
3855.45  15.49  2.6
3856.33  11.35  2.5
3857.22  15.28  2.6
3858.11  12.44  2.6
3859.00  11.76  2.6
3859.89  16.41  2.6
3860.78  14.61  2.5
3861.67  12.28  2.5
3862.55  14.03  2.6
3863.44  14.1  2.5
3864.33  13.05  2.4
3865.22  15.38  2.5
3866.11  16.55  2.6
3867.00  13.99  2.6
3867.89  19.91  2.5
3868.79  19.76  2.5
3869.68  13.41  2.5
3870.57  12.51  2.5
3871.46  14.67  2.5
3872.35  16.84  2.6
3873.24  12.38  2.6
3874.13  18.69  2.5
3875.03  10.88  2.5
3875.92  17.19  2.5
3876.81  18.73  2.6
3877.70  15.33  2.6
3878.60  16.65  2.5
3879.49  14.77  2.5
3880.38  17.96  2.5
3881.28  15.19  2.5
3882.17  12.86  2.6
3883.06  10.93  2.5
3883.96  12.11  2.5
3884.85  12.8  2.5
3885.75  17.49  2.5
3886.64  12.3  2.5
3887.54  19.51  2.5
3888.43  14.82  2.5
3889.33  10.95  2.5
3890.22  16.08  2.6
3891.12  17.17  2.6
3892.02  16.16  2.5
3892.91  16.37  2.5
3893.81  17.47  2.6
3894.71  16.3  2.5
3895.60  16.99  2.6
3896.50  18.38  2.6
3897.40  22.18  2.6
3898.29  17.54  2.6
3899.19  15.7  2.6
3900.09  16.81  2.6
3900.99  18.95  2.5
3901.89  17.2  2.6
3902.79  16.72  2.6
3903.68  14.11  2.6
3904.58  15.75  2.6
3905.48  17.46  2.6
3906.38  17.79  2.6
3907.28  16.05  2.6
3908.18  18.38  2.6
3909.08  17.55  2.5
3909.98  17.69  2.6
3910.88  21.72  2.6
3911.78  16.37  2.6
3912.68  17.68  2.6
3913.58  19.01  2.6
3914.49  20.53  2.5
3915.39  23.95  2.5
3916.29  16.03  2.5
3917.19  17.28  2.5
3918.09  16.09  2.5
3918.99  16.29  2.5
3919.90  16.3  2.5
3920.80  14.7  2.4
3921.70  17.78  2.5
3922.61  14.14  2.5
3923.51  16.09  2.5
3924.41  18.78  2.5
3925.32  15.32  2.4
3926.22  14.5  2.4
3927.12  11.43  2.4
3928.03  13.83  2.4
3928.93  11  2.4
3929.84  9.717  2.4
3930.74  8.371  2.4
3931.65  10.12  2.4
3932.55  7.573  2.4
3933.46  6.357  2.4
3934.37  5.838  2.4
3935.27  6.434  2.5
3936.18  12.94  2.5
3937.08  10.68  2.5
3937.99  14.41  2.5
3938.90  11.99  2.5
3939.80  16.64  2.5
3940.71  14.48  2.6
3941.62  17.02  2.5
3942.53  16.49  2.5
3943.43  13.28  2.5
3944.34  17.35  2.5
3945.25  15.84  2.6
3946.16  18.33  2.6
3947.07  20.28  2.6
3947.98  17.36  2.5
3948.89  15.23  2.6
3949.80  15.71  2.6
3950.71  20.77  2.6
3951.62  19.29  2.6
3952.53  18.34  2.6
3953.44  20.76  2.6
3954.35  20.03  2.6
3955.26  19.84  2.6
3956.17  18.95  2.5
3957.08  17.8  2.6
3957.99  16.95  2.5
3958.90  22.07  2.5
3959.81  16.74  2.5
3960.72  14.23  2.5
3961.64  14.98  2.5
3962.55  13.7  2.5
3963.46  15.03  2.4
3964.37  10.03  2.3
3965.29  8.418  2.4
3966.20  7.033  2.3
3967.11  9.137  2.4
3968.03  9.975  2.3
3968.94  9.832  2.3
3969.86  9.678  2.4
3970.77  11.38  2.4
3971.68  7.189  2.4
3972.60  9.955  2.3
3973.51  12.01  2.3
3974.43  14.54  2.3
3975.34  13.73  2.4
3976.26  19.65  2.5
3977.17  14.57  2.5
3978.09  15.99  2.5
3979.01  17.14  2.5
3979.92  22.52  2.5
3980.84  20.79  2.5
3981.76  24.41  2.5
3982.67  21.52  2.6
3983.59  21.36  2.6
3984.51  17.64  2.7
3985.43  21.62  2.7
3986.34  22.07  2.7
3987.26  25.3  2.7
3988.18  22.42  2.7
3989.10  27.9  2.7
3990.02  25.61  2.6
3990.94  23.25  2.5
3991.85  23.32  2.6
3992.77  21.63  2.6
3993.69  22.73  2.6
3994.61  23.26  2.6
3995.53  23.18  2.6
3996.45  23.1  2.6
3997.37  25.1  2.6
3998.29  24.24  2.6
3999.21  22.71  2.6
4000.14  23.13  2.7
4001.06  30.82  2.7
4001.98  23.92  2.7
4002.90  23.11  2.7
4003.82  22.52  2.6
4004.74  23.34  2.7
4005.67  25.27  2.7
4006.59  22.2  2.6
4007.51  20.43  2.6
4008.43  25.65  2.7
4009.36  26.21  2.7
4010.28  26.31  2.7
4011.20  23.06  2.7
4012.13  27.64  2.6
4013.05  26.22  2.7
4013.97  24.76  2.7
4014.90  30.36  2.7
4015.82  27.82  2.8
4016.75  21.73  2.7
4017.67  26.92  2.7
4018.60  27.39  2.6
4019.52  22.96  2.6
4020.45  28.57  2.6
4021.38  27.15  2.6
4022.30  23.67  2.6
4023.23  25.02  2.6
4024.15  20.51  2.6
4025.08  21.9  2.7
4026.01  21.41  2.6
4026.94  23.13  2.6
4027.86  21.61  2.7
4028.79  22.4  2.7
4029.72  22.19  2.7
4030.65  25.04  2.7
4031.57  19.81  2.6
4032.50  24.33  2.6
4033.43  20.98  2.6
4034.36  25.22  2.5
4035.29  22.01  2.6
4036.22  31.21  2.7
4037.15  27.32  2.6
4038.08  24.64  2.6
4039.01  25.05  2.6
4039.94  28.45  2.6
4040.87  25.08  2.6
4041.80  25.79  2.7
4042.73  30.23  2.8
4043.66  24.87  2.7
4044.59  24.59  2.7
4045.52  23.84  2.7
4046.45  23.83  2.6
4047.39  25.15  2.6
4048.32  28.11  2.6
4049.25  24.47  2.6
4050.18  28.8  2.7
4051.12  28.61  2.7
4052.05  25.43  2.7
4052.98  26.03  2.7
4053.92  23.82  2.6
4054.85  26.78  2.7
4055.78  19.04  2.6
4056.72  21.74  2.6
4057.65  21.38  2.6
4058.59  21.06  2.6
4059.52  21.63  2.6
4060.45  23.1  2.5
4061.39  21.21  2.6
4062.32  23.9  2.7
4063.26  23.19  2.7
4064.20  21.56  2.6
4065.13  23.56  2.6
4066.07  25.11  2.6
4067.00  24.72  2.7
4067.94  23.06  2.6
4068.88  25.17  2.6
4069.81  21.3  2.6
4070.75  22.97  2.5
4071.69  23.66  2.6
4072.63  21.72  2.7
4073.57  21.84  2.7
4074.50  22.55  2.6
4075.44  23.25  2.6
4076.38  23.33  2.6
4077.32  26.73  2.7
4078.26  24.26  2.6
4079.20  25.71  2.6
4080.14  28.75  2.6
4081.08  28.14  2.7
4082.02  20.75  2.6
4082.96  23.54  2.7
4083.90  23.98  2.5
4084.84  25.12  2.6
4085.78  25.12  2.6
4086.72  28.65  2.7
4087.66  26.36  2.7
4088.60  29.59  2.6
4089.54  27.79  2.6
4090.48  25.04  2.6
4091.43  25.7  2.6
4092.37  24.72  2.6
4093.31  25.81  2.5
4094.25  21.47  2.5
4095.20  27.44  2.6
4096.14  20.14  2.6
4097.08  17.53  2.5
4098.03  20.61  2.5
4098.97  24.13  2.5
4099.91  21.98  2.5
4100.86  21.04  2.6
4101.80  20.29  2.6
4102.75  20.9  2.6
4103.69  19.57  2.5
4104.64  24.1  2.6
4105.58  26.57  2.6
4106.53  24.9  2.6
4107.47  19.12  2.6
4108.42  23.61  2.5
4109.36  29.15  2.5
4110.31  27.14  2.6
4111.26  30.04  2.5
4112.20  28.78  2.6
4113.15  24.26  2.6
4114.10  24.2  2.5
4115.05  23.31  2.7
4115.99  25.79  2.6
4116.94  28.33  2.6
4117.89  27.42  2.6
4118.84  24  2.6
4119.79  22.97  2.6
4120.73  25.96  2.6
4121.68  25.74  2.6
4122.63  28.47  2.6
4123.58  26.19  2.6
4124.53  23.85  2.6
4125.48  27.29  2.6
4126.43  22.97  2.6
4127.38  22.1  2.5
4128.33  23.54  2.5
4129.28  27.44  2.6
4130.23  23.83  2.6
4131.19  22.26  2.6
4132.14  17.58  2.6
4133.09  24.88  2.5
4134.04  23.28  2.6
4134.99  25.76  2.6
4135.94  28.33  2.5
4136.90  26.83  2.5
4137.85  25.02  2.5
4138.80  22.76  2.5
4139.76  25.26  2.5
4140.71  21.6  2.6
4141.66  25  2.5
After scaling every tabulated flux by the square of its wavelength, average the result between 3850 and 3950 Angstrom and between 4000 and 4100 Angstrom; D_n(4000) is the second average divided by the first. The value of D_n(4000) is 1.7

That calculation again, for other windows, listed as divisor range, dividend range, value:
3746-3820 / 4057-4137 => 1.88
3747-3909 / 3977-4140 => 1.85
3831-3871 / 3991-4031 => 1.96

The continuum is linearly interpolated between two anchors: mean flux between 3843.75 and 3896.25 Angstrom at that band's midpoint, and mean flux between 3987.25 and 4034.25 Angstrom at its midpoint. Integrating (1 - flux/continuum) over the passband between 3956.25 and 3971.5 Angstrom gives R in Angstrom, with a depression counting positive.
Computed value 5.9 Angstrom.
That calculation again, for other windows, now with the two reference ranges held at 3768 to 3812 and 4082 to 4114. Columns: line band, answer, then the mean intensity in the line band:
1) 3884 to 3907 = 3.00 Angstrom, 16.4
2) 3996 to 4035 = -3.84 Angstrom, 24.3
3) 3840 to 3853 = 2.42 Angstrom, 14.3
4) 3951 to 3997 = 7.34 Angstrom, 17.7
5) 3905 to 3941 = 8.91 Angstrom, 14.7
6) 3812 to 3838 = 7.94 Angstrom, 11.8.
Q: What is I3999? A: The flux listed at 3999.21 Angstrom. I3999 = 22.71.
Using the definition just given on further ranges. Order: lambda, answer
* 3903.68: 14.11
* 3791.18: 13.88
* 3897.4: 22.18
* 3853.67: 15.16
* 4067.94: 23.06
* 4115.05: 23.31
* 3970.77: 11.38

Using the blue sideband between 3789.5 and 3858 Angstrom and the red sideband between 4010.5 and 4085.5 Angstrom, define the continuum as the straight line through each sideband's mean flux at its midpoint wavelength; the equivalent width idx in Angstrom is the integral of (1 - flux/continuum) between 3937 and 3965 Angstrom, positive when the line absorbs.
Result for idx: 4.3 Angstrom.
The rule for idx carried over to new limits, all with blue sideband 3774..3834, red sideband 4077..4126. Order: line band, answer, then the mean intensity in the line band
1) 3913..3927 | 1.2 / 17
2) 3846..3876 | 3.3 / 14.8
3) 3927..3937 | 5.1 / 9.4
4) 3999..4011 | -1.5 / 24.3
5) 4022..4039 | -0.8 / 23.5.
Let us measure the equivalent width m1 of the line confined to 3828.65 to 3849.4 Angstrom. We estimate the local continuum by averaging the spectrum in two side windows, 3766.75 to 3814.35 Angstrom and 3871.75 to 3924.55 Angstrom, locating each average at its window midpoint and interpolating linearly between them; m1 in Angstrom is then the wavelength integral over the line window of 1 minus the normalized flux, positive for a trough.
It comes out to 5.5 Angstrom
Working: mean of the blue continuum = 15.9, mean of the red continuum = 16.5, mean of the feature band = 11.9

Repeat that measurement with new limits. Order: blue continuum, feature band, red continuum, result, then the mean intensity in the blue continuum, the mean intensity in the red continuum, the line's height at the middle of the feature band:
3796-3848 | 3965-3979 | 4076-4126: 5.6 Angstrom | 13.2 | 24.8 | 19.4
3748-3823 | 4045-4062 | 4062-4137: -0.8 Angstrom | 15.1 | 24.4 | 23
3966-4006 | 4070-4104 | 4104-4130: 0.2 Angstrom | 19.6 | 25.4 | 24.1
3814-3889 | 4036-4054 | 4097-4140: -4.1 Angstrom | 13.6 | 24.4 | 21.4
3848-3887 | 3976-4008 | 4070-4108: -4.2 Angstrom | 14.8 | 23.8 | 19.9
